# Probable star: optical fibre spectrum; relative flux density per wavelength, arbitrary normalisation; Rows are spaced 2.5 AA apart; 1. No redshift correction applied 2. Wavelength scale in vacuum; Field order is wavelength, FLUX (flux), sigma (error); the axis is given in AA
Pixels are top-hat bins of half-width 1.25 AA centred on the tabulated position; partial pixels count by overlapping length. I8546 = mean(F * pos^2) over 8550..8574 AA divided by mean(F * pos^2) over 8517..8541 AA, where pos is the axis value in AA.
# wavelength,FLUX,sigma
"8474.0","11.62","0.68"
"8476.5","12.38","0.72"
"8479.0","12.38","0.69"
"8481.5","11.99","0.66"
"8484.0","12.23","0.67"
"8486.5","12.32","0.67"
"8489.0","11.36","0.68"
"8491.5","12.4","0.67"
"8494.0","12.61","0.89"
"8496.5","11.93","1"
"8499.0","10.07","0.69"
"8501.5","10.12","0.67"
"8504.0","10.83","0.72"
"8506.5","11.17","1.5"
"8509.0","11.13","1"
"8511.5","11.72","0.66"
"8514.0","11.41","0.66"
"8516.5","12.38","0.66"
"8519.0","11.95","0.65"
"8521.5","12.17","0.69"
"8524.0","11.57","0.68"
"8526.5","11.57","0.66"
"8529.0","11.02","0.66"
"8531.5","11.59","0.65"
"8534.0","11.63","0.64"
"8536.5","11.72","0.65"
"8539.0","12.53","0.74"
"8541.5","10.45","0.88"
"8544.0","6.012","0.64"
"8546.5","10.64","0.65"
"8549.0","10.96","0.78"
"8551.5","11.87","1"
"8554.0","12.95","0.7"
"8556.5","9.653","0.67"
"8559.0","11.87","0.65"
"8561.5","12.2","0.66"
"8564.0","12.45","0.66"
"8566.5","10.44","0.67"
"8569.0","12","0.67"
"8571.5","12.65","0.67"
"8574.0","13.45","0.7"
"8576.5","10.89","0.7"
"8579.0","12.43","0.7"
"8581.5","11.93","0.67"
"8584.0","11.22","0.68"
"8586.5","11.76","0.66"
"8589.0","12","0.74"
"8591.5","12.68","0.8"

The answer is 1.02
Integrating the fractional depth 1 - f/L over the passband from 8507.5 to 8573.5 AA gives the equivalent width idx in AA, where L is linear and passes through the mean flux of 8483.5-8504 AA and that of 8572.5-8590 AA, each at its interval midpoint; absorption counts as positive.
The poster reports 1.95 AA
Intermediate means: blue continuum 11.6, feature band 11.4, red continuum 12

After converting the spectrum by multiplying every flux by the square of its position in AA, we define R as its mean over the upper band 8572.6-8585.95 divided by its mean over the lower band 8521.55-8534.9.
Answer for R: 1.1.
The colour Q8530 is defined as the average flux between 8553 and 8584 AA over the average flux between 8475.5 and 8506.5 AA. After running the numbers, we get 1.02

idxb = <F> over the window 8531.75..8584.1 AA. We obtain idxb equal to 11.4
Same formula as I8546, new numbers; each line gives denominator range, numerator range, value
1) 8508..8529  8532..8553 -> 0.93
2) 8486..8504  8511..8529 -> 1.03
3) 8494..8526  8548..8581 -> 1.05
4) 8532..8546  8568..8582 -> 1.17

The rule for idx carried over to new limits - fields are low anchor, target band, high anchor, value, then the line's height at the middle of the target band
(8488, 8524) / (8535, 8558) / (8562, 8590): 1.93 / 11.8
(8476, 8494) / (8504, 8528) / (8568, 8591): 1.01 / 12.1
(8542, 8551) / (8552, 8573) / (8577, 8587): -2.53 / 10.5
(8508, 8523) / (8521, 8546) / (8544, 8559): 0.78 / 11.3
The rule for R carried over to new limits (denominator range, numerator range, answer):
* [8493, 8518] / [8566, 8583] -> 1.08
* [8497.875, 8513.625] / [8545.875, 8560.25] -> 1.06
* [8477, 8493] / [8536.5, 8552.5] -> 0.88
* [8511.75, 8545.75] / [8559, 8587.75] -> 1.07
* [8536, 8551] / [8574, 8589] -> 1.15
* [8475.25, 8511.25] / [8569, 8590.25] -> 1.06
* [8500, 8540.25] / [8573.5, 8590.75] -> 1.05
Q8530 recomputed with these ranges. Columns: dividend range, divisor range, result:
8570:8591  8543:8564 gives 1.10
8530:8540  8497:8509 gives 1.11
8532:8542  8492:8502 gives 1.03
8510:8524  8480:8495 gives 0.98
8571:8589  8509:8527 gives 1.02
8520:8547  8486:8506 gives 0.96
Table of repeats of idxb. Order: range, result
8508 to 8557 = 11.3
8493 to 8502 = 11.2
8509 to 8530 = 11.7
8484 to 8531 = 11.6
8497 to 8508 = 10.7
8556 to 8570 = 11.5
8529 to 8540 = 11.8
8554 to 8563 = 11.5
